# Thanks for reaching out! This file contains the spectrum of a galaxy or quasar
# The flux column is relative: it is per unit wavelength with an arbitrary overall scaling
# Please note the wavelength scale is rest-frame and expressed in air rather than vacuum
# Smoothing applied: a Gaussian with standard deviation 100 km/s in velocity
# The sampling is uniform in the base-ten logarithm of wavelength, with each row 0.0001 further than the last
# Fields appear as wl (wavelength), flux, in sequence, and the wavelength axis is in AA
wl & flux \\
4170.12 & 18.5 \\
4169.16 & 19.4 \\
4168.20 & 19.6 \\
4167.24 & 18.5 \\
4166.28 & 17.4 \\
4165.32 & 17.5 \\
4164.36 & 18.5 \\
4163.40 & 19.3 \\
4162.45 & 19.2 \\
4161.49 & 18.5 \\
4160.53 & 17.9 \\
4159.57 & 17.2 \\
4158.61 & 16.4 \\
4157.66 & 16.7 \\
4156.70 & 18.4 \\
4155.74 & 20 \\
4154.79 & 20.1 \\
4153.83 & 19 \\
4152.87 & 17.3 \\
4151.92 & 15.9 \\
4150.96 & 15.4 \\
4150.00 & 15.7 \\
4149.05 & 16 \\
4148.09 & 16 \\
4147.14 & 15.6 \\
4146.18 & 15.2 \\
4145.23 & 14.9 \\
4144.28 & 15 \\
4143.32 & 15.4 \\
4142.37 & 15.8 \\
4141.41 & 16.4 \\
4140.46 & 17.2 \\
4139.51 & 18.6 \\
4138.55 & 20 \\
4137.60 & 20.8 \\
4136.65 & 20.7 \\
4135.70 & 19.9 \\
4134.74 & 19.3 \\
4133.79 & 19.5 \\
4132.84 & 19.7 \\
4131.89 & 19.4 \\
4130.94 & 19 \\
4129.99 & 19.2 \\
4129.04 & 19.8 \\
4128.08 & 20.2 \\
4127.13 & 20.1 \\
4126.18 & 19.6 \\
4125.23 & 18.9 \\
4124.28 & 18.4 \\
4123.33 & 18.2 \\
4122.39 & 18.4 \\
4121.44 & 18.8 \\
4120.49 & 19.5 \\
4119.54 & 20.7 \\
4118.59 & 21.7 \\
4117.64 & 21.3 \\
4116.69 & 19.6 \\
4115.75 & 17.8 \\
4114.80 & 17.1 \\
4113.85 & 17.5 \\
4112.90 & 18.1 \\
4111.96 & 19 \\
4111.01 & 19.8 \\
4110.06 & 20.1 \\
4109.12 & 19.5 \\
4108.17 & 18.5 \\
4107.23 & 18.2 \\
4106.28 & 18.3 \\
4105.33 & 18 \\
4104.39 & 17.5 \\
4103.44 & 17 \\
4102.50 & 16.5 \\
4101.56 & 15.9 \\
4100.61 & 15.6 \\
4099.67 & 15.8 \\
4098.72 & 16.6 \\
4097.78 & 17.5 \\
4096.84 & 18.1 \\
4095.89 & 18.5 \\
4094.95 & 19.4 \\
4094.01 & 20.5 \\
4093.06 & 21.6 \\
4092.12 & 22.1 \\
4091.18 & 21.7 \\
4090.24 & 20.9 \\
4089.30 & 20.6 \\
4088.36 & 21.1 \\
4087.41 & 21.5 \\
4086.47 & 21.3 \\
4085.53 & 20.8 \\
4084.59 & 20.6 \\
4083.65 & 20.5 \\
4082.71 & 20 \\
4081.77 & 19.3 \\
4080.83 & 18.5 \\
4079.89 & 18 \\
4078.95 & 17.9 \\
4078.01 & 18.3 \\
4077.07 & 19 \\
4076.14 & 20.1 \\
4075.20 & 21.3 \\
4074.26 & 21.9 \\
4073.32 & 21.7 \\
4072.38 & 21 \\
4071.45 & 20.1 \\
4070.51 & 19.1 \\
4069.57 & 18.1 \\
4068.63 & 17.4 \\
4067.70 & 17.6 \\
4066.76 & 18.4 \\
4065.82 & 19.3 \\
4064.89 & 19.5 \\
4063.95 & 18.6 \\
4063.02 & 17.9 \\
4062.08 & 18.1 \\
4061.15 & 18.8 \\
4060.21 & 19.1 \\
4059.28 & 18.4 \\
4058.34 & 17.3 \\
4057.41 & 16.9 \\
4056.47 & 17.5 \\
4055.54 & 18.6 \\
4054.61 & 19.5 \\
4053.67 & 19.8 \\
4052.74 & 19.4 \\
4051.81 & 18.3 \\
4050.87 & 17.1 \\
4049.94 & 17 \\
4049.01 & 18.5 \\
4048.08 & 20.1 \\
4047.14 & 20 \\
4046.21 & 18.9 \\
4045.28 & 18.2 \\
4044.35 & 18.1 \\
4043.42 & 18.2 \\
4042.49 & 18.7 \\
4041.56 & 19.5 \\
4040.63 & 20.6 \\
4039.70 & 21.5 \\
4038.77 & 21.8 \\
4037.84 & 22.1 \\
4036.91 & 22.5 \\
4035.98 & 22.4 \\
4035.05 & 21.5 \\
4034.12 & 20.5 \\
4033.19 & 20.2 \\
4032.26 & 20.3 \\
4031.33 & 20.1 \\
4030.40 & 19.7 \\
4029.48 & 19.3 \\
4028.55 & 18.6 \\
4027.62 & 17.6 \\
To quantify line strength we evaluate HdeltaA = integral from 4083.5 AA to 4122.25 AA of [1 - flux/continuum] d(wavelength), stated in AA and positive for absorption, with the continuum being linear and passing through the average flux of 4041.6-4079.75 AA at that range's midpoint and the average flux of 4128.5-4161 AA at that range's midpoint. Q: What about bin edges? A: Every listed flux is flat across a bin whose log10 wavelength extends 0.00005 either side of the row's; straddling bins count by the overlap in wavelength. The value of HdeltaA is -1.8 AA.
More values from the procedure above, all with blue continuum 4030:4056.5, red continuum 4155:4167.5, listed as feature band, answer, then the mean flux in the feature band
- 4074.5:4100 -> -0.8 AA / 19.7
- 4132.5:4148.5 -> 0.7 AA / 17.6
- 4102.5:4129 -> -0.2 AA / 18.9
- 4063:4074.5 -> 0.1 AA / 19.3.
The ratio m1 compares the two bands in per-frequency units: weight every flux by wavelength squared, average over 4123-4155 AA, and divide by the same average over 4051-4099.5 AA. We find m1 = 0.96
